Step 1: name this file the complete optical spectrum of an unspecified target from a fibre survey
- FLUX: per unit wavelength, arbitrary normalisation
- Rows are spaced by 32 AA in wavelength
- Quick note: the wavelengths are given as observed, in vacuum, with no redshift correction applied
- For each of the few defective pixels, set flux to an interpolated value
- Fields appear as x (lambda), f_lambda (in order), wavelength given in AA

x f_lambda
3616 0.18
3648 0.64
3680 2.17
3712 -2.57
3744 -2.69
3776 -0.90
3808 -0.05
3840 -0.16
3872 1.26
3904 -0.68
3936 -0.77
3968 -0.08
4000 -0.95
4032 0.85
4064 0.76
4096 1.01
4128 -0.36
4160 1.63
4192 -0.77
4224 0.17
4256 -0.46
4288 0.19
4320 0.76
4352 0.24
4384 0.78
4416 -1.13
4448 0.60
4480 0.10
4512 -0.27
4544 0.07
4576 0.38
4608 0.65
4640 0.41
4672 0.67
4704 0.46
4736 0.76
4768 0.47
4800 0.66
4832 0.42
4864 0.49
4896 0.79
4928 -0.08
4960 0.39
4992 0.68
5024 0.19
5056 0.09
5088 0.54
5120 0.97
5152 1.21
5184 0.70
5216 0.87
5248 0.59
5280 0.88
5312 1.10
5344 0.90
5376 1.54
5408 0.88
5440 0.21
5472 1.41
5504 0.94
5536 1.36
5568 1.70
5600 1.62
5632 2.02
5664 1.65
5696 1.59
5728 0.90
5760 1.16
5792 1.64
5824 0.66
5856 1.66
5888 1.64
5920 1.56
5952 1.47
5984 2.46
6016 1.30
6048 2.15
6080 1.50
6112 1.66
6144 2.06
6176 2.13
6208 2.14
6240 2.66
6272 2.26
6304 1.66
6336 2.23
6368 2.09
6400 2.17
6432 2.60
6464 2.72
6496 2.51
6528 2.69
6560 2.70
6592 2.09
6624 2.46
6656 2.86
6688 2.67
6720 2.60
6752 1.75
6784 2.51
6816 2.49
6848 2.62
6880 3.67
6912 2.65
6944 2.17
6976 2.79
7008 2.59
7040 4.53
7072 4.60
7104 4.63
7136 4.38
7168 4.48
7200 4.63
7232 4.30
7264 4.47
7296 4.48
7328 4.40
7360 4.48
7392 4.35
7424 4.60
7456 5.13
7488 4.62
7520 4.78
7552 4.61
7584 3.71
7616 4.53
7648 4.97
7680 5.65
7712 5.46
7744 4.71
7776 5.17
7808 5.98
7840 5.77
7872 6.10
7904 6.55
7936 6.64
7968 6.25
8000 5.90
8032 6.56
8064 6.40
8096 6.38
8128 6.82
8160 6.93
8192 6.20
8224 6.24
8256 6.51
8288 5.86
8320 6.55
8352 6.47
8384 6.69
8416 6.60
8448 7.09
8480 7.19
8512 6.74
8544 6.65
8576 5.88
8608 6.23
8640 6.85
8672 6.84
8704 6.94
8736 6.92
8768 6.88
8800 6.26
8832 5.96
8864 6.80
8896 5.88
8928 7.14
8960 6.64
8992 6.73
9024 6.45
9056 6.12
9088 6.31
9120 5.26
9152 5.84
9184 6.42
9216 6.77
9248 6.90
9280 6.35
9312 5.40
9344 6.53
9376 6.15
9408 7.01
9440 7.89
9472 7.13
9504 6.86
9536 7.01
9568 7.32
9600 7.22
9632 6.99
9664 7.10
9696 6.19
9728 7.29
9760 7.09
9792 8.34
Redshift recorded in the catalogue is 0.762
